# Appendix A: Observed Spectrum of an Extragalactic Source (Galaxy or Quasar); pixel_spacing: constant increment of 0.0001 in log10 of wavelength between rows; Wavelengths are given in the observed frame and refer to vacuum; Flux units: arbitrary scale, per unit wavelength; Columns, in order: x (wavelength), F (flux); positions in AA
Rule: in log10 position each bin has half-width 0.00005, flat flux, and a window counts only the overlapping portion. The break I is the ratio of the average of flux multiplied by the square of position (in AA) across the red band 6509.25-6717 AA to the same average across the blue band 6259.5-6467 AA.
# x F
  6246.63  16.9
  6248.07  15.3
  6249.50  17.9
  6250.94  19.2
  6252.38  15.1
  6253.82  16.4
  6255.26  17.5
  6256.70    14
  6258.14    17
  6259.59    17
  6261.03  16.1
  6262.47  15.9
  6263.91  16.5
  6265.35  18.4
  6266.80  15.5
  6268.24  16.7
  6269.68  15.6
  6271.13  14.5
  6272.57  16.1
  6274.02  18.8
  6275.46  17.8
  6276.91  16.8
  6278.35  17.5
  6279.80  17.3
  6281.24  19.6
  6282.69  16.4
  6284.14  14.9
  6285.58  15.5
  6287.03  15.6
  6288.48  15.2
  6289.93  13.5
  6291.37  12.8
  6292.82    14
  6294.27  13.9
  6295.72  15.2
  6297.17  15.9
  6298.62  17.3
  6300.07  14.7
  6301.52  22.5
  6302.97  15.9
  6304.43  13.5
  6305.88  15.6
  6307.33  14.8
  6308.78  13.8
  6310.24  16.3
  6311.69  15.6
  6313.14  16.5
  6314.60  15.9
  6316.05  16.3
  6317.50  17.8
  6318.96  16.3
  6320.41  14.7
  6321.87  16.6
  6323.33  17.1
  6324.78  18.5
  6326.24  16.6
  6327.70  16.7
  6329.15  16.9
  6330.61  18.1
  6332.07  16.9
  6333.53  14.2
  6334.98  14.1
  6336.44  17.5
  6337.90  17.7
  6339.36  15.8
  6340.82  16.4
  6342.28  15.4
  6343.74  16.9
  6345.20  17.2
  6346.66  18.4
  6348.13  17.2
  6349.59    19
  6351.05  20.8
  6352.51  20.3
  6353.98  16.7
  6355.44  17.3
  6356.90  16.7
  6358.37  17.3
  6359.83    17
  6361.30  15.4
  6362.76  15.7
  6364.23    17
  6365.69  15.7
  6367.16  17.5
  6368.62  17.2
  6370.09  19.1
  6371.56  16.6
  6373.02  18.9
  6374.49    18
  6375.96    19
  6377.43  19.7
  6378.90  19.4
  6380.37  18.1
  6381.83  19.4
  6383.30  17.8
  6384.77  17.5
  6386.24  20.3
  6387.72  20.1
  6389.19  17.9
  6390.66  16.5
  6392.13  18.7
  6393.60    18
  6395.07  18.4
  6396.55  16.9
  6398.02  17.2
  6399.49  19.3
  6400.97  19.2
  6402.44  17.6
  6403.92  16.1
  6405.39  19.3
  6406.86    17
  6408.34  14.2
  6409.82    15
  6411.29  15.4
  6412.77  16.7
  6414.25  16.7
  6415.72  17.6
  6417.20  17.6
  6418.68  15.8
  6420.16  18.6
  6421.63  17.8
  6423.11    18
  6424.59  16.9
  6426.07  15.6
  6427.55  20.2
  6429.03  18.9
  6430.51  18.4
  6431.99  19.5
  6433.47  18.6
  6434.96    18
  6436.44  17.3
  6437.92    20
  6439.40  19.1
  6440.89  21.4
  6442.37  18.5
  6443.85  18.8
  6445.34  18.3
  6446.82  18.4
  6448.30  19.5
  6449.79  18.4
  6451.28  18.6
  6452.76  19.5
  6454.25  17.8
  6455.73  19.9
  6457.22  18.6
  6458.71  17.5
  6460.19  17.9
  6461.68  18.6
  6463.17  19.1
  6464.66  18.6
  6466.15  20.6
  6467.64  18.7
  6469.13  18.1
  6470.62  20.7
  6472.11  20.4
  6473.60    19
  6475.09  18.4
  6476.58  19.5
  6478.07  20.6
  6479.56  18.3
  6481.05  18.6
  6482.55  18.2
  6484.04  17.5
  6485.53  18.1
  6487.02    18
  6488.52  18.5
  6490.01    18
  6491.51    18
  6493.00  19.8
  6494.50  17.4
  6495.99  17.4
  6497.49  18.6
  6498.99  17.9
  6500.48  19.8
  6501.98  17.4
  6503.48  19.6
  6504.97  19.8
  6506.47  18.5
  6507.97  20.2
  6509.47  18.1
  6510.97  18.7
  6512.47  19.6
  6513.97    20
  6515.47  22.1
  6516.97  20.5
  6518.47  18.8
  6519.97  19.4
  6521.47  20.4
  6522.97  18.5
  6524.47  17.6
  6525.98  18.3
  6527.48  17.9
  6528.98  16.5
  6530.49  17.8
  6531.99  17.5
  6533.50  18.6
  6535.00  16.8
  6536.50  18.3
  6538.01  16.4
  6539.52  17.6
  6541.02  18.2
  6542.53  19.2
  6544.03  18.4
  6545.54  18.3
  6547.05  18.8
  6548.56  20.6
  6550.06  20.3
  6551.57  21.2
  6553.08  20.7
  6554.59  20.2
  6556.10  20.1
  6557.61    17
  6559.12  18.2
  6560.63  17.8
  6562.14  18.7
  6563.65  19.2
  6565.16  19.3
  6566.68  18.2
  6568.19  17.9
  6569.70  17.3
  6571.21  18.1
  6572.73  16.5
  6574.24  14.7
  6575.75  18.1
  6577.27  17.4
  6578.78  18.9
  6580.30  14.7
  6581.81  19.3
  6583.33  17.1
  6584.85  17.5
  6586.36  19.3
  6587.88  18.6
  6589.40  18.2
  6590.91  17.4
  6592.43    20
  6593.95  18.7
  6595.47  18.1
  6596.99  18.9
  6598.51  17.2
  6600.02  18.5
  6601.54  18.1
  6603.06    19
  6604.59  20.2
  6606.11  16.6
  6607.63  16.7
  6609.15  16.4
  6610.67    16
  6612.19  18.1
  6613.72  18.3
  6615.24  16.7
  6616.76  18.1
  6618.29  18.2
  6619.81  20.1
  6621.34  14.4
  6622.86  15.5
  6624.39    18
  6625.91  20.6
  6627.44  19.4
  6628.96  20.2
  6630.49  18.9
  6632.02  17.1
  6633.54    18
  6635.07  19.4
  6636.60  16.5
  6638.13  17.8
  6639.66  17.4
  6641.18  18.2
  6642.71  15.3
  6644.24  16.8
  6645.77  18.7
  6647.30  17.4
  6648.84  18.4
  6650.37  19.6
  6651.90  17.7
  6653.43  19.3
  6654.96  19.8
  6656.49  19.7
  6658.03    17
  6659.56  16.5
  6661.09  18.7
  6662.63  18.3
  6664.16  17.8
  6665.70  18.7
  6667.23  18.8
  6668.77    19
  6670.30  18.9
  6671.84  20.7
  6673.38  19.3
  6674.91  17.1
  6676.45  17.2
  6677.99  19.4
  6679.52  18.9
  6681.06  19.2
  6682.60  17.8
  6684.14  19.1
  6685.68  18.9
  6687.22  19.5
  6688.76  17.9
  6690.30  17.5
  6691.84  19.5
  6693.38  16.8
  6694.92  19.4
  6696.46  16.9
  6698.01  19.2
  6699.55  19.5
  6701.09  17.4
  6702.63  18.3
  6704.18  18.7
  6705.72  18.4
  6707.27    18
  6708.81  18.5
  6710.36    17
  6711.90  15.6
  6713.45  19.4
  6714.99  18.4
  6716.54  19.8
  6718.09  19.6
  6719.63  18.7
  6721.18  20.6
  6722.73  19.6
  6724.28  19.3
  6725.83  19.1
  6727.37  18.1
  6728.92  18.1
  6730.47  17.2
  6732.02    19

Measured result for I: 1.14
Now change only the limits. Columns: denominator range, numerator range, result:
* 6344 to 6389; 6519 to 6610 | 1.08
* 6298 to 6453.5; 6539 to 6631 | 1.11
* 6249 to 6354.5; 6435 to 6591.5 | 1.21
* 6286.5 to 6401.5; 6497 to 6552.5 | 1.17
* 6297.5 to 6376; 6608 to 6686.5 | 1.19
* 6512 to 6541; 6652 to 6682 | 1.05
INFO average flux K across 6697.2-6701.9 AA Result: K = 18.7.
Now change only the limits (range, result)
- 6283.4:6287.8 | 15.3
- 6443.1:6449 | 18.8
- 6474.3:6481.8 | 19.1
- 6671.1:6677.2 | 18.6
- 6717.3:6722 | 19.6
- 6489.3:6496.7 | 18.1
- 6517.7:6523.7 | 19.3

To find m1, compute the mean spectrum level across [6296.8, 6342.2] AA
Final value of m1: 16.3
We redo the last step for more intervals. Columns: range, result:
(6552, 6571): 18.7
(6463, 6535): 18.8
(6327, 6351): 16.9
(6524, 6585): 18.2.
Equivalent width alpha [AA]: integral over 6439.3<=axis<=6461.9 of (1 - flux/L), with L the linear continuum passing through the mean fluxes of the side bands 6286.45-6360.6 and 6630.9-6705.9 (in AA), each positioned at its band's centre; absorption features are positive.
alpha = -2.2 AA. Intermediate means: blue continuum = 16.4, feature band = 18.8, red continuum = 18.3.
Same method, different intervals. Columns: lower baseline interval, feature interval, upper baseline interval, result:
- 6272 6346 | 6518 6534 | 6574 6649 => -0.8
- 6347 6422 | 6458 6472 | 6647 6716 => -0.8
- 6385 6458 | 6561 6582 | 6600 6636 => 0.4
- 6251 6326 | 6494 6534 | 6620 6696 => -3.0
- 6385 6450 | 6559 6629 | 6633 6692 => 1.2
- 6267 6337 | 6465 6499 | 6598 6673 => -3.0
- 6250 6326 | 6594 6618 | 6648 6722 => 0.3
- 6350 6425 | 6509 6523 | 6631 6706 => -1.3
